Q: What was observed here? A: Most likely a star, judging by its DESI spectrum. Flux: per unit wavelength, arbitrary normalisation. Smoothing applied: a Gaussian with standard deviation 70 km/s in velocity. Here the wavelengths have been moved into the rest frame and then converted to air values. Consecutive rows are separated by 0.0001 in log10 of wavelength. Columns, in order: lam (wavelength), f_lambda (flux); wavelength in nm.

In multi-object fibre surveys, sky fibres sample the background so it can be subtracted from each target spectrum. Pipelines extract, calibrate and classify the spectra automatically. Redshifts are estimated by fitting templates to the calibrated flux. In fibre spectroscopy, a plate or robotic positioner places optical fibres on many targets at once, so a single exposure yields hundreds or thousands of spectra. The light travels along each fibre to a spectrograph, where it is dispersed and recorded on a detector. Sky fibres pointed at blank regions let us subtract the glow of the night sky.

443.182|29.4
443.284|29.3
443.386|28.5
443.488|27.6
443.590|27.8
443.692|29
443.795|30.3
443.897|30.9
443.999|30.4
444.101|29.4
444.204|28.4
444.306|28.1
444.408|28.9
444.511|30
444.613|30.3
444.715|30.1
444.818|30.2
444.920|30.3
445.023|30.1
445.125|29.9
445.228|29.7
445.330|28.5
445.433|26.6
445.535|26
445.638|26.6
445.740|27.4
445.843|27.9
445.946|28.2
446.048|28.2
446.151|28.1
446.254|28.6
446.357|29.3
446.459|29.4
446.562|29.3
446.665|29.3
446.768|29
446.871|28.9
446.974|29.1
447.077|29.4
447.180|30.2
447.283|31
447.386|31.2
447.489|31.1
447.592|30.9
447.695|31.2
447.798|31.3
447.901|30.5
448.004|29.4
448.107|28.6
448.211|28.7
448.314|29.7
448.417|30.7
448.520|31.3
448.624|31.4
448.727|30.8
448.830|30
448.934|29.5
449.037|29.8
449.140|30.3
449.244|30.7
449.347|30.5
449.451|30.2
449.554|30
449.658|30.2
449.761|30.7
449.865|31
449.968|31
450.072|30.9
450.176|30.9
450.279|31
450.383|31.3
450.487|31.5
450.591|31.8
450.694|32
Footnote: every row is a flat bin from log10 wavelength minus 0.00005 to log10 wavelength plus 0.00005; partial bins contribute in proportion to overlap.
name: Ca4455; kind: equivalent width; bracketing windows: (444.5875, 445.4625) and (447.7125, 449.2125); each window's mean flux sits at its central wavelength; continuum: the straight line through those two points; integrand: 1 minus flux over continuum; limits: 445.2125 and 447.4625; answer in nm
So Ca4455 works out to 0.08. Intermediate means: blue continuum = 29.6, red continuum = 30.2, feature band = 28.7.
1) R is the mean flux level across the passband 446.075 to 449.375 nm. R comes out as 30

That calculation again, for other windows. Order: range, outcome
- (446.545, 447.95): 30.2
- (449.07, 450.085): 30.5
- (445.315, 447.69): 28.9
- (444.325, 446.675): 28.8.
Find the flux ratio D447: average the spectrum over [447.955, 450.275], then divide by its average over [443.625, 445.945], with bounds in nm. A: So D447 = 1.04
